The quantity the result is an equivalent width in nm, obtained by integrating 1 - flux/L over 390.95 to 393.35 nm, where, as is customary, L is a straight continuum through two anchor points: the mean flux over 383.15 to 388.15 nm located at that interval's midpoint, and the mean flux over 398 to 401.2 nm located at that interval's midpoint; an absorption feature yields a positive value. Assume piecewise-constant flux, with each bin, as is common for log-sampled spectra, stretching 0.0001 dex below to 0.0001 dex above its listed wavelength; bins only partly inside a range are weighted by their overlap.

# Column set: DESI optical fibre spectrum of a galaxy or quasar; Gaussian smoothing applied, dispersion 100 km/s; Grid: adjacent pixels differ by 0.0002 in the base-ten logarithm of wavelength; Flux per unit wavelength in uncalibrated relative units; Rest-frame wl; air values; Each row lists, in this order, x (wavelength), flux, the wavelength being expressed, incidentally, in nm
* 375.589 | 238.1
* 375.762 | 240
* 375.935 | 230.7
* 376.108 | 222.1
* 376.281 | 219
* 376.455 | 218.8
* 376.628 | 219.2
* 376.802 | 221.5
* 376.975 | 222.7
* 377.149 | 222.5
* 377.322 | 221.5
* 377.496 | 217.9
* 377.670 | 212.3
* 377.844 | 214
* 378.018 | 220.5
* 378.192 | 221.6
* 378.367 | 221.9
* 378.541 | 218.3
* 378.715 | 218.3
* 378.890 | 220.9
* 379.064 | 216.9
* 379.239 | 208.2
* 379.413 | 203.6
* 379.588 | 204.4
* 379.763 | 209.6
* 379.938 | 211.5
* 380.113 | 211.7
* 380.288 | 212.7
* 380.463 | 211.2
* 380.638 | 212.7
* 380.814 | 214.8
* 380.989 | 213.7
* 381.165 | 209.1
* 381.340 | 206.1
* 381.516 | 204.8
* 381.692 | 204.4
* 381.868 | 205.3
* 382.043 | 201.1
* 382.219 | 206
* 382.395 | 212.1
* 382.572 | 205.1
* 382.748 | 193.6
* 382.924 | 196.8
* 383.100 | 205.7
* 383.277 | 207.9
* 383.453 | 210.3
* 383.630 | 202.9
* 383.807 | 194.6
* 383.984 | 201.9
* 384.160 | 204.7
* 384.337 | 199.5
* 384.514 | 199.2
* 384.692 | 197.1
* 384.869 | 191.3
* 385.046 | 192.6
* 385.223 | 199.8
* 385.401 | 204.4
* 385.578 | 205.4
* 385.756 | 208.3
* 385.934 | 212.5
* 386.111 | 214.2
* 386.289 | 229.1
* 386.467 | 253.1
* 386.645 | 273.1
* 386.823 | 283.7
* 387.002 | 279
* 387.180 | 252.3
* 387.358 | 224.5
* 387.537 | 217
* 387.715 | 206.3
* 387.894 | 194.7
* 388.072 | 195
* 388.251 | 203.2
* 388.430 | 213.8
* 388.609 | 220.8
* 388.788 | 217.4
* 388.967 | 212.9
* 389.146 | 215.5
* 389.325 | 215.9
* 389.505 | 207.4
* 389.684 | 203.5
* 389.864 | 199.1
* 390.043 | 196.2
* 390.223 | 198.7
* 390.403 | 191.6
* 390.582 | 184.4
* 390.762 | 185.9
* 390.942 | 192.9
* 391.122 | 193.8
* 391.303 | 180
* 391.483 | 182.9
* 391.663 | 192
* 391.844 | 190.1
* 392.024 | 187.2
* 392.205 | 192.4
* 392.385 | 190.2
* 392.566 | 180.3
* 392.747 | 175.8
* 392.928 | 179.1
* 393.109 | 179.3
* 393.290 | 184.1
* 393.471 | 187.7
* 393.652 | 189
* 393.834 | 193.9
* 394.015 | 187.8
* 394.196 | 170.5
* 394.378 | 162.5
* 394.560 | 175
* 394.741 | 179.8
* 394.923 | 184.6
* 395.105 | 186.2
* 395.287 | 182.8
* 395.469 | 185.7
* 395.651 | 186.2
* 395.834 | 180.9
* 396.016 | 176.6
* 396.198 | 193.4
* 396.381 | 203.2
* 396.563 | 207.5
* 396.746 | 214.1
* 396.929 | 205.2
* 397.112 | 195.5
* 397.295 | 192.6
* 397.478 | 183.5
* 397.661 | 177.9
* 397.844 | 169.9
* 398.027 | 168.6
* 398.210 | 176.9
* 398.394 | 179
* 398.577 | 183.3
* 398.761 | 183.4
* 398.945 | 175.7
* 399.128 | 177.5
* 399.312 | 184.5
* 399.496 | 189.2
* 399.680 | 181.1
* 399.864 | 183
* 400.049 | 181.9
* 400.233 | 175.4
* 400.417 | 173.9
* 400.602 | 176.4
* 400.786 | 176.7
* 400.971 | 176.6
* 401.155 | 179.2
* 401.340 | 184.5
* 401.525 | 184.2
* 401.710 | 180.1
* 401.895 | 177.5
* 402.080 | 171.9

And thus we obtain 0.16 nm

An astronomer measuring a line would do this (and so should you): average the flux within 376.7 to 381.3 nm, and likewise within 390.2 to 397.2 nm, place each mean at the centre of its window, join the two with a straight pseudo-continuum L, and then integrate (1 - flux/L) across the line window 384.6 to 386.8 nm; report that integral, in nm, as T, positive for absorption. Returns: -0.16 nm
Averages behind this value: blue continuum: 215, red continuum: 187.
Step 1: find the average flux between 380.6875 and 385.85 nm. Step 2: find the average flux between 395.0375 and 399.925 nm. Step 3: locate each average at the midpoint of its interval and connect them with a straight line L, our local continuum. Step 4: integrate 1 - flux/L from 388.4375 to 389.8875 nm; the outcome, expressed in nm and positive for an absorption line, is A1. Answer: -0.12 nm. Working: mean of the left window 203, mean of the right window 186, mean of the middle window 212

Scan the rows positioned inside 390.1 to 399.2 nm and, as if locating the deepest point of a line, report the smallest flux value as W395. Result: 162.5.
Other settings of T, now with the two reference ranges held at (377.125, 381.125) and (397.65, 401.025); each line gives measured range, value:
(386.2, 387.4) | -0.339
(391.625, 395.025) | 0.111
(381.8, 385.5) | 0.090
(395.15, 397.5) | -0.117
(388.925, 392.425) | -0.026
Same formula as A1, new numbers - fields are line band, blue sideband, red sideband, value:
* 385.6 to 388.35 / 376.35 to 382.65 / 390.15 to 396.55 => -0.43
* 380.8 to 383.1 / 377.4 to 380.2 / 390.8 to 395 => 0.03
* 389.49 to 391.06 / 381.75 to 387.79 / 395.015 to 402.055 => 0.06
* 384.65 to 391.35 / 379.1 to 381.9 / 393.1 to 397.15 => -0.49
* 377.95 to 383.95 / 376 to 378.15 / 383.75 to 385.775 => 0.01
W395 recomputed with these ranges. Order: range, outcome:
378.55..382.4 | 201.1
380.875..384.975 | 191.3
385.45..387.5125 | 205.4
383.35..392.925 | 175.8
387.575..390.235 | 194.7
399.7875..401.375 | 173.9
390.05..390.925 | 184.4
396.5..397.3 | 192.6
